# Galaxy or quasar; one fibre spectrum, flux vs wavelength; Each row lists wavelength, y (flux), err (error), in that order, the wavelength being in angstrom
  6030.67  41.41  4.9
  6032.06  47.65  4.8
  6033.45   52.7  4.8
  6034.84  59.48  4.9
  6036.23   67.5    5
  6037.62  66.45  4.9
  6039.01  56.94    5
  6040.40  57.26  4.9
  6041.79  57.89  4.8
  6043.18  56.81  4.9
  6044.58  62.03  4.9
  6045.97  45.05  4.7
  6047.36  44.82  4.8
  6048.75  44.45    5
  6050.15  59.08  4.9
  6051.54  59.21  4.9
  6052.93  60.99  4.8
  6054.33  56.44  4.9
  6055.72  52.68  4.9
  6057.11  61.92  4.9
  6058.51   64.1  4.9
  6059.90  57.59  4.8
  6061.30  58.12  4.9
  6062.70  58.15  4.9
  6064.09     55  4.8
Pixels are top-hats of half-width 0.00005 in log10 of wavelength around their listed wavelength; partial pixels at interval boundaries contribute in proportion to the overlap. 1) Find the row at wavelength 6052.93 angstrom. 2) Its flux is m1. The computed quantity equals 60.99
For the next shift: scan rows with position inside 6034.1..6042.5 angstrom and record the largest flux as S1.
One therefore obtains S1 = 67.5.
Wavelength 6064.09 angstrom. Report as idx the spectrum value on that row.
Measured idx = 55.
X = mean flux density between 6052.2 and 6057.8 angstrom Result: 58.1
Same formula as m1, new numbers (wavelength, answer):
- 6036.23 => 67.5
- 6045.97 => 45.05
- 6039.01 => 56.94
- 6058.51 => 64.1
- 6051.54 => 59.21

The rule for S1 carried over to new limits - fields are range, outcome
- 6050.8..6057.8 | 61.92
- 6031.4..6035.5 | 59.48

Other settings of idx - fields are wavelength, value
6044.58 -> 62.03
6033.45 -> 52.7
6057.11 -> 61.92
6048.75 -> 44.45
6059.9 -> 57.59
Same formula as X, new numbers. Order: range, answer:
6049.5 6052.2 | 59.2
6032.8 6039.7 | 60.7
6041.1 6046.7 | 55.3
